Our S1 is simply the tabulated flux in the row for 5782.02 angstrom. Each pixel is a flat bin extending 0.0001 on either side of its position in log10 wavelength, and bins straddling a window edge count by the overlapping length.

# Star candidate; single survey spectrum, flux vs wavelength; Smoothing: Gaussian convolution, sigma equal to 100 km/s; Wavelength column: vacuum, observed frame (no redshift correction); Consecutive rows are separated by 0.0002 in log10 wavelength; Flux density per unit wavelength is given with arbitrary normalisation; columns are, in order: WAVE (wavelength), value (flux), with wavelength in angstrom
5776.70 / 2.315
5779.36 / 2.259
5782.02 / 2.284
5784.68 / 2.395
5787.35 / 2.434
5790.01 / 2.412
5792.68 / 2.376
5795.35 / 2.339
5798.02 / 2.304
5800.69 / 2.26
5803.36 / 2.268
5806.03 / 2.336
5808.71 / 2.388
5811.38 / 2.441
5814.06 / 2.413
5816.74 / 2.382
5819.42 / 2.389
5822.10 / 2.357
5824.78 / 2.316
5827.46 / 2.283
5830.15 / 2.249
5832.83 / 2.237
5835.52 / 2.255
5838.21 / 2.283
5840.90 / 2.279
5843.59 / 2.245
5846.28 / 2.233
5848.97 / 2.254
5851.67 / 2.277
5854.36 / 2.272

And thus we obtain 2.284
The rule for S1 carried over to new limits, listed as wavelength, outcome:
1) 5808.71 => 2.388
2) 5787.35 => 2.434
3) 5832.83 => 2.237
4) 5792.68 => 2.376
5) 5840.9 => 2.279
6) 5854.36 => 2.272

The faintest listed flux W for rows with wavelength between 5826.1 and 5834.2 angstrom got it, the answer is 2.237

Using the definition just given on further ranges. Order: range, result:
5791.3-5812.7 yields 2.26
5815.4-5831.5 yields 2.249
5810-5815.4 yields 2.413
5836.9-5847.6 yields 2.233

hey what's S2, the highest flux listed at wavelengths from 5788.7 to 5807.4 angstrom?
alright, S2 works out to 2.412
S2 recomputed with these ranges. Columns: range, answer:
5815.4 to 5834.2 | 2.389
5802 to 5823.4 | 2.441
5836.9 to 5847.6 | 2.283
